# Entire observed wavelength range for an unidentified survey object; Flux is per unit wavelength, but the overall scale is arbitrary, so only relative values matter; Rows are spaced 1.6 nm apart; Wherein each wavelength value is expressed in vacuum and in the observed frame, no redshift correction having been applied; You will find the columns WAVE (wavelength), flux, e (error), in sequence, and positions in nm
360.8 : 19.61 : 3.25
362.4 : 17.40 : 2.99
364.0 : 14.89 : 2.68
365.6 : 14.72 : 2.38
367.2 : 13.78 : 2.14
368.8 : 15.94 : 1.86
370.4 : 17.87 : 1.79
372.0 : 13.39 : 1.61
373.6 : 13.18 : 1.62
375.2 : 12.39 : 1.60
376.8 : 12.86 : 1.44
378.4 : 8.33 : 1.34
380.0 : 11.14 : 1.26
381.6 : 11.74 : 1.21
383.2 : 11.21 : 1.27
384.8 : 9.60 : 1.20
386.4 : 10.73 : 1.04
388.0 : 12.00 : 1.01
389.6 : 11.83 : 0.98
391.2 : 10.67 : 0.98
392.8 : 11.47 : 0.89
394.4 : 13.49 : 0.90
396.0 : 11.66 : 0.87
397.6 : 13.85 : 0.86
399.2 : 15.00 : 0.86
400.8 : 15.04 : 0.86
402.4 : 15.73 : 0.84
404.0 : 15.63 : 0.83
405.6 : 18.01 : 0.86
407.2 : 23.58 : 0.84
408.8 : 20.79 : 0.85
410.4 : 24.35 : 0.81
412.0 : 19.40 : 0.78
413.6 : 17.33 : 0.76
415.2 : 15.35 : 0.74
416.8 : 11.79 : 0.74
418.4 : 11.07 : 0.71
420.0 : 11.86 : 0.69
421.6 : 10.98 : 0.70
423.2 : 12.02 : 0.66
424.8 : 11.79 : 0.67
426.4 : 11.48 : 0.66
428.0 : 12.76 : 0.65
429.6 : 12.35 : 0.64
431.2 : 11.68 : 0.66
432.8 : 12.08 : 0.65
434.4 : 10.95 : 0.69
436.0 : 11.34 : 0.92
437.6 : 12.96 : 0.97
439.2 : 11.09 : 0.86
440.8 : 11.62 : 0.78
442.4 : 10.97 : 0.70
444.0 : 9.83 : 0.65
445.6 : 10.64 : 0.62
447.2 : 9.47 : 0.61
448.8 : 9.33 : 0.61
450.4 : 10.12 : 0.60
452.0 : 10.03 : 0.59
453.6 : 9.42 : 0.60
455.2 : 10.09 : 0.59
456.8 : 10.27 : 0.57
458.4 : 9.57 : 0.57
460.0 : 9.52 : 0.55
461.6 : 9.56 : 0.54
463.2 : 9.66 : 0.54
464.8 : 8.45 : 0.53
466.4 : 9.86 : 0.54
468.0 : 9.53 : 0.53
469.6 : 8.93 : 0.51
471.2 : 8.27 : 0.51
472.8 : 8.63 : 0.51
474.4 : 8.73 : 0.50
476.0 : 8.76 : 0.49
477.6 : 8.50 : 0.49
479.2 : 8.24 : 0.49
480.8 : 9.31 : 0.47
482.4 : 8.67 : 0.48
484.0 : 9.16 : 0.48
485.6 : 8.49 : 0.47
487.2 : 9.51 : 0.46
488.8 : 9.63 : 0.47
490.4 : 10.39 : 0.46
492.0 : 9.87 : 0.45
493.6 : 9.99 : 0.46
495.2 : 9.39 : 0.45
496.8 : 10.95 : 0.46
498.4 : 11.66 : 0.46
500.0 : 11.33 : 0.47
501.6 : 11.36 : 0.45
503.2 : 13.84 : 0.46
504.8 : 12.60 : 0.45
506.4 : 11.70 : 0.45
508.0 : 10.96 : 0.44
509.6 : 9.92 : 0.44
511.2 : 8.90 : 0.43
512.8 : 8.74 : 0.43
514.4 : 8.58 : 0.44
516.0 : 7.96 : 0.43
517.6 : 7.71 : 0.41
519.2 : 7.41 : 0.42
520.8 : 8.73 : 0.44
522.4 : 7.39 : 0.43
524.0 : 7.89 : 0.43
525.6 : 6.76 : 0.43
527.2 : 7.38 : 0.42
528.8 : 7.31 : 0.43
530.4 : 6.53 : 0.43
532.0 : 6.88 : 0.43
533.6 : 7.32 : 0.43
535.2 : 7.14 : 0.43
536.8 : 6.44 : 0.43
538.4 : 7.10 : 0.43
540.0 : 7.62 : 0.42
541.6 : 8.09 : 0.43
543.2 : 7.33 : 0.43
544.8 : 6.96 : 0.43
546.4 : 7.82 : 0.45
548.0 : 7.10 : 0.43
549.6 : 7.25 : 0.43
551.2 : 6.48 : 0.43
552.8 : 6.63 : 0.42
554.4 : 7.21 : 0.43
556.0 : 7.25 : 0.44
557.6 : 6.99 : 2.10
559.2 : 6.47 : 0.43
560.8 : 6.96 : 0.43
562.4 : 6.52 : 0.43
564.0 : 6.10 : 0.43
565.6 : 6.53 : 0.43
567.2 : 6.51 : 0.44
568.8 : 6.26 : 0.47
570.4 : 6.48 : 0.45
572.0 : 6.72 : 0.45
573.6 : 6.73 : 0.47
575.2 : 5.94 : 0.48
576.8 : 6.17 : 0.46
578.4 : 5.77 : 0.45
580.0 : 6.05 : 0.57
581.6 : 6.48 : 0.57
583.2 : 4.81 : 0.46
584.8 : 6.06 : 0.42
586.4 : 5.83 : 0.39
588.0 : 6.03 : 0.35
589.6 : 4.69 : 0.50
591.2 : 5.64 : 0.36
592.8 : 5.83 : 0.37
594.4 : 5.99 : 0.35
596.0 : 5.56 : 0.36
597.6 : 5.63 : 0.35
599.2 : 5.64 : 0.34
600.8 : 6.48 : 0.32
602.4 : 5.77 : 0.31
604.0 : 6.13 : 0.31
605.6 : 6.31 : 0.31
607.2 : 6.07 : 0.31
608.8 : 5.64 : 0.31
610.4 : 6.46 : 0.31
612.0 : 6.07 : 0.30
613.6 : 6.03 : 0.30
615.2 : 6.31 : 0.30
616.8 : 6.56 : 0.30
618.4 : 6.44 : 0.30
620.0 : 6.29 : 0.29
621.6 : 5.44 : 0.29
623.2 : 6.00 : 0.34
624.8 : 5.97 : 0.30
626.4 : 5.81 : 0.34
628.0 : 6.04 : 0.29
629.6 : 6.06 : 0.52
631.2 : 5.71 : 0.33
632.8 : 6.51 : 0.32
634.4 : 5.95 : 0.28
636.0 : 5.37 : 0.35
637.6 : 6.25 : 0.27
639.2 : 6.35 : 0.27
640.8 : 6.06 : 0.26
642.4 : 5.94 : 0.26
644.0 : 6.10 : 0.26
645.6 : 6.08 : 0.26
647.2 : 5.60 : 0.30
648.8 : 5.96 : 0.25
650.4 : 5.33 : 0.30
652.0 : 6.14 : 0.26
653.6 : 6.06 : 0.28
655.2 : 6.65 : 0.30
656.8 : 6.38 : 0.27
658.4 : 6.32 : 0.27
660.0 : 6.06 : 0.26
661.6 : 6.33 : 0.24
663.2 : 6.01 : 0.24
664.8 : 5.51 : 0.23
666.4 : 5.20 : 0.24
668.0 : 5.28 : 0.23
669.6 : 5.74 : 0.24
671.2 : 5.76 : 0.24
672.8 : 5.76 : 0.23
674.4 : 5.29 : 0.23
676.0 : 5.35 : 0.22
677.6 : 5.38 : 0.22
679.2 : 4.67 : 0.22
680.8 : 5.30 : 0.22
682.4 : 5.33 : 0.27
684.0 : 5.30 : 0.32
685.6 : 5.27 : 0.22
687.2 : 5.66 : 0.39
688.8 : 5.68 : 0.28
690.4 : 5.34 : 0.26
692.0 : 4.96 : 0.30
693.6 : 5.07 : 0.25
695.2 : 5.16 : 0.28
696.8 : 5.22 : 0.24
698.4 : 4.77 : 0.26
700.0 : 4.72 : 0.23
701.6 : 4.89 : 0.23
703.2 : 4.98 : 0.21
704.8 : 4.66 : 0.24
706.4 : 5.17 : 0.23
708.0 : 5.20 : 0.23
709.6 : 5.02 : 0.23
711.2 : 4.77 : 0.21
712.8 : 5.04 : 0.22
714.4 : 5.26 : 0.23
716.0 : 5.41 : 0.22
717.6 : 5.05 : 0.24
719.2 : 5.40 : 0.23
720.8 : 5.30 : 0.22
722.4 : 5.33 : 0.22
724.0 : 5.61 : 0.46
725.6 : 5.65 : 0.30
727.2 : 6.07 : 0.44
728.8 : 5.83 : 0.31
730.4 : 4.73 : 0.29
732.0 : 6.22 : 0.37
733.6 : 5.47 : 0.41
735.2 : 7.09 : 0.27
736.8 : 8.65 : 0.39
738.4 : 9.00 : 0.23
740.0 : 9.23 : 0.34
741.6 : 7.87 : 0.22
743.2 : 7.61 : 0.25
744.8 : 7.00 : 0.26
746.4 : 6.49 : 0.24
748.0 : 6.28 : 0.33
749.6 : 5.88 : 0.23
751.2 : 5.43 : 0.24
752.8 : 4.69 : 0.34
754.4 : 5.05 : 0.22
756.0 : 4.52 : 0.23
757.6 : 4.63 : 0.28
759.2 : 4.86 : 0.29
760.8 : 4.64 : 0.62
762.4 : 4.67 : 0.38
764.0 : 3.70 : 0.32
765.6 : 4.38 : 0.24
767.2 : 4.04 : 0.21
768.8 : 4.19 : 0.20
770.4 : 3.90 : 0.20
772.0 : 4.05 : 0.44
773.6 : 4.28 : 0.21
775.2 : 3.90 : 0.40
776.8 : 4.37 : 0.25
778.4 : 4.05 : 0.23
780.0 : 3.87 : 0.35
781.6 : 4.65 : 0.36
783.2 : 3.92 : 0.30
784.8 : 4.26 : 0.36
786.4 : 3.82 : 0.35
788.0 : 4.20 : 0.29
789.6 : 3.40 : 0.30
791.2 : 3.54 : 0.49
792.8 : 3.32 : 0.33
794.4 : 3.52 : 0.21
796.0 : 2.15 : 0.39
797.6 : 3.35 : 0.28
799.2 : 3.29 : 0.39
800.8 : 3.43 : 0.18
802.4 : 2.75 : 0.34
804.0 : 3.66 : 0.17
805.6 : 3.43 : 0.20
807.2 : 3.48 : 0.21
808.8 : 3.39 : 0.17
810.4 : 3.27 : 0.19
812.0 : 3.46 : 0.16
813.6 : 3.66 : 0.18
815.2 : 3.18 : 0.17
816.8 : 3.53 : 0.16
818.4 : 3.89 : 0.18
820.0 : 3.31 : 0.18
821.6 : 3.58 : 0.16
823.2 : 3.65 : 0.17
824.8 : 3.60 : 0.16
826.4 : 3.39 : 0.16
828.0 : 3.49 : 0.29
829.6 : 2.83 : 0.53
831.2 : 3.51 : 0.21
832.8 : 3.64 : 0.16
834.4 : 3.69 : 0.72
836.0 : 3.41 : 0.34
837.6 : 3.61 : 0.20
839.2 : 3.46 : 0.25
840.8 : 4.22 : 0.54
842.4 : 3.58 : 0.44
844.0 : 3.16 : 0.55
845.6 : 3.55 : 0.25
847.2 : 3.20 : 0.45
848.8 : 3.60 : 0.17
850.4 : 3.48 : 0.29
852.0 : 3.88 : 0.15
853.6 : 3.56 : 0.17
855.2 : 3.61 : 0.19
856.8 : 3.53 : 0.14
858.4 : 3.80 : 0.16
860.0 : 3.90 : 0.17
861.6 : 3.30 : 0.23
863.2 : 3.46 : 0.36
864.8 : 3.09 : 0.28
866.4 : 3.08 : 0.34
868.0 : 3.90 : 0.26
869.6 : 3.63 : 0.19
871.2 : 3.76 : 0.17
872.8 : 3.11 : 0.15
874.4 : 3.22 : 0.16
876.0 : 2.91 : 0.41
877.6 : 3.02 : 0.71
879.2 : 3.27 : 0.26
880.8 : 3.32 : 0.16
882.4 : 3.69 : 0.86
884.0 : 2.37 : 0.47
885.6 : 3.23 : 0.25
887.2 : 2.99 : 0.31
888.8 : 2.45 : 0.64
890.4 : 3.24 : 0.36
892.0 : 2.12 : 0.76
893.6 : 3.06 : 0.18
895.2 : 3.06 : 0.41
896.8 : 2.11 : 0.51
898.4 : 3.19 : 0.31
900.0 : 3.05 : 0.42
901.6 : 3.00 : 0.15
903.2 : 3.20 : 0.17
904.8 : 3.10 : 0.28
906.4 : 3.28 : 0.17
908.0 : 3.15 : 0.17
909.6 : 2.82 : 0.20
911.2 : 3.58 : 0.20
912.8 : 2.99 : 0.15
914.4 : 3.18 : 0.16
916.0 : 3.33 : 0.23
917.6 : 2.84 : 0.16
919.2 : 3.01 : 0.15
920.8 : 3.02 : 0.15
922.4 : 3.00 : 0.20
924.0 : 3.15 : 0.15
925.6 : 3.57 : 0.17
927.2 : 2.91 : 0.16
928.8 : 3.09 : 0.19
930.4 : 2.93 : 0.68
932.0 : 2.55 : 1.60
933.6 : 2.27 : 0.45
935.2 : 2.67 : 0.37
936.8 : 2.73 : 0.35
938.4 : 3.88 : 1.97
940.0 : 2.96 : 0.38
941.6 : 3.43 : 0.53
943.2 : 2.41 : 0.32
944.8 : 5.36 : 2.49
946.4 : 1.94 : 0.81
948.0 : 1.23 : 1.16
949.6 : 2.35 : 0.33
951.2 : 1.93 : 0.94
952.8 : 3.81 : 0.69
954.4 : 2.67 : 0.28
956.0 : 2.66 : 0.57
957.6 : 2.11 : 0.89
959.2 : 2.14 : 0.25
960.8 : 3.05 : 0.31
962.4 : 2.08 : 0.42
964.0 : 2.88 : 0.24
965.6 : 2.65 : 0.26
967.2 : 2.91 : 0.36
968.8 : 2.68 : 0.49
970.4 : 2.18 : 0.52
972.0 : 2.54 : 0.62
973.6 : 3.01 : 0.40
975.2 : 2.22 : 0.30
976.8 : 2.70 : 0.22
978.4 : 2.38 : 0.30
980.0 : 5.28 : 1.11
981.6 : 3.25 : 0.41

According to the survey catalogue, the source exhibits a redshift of 1.642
